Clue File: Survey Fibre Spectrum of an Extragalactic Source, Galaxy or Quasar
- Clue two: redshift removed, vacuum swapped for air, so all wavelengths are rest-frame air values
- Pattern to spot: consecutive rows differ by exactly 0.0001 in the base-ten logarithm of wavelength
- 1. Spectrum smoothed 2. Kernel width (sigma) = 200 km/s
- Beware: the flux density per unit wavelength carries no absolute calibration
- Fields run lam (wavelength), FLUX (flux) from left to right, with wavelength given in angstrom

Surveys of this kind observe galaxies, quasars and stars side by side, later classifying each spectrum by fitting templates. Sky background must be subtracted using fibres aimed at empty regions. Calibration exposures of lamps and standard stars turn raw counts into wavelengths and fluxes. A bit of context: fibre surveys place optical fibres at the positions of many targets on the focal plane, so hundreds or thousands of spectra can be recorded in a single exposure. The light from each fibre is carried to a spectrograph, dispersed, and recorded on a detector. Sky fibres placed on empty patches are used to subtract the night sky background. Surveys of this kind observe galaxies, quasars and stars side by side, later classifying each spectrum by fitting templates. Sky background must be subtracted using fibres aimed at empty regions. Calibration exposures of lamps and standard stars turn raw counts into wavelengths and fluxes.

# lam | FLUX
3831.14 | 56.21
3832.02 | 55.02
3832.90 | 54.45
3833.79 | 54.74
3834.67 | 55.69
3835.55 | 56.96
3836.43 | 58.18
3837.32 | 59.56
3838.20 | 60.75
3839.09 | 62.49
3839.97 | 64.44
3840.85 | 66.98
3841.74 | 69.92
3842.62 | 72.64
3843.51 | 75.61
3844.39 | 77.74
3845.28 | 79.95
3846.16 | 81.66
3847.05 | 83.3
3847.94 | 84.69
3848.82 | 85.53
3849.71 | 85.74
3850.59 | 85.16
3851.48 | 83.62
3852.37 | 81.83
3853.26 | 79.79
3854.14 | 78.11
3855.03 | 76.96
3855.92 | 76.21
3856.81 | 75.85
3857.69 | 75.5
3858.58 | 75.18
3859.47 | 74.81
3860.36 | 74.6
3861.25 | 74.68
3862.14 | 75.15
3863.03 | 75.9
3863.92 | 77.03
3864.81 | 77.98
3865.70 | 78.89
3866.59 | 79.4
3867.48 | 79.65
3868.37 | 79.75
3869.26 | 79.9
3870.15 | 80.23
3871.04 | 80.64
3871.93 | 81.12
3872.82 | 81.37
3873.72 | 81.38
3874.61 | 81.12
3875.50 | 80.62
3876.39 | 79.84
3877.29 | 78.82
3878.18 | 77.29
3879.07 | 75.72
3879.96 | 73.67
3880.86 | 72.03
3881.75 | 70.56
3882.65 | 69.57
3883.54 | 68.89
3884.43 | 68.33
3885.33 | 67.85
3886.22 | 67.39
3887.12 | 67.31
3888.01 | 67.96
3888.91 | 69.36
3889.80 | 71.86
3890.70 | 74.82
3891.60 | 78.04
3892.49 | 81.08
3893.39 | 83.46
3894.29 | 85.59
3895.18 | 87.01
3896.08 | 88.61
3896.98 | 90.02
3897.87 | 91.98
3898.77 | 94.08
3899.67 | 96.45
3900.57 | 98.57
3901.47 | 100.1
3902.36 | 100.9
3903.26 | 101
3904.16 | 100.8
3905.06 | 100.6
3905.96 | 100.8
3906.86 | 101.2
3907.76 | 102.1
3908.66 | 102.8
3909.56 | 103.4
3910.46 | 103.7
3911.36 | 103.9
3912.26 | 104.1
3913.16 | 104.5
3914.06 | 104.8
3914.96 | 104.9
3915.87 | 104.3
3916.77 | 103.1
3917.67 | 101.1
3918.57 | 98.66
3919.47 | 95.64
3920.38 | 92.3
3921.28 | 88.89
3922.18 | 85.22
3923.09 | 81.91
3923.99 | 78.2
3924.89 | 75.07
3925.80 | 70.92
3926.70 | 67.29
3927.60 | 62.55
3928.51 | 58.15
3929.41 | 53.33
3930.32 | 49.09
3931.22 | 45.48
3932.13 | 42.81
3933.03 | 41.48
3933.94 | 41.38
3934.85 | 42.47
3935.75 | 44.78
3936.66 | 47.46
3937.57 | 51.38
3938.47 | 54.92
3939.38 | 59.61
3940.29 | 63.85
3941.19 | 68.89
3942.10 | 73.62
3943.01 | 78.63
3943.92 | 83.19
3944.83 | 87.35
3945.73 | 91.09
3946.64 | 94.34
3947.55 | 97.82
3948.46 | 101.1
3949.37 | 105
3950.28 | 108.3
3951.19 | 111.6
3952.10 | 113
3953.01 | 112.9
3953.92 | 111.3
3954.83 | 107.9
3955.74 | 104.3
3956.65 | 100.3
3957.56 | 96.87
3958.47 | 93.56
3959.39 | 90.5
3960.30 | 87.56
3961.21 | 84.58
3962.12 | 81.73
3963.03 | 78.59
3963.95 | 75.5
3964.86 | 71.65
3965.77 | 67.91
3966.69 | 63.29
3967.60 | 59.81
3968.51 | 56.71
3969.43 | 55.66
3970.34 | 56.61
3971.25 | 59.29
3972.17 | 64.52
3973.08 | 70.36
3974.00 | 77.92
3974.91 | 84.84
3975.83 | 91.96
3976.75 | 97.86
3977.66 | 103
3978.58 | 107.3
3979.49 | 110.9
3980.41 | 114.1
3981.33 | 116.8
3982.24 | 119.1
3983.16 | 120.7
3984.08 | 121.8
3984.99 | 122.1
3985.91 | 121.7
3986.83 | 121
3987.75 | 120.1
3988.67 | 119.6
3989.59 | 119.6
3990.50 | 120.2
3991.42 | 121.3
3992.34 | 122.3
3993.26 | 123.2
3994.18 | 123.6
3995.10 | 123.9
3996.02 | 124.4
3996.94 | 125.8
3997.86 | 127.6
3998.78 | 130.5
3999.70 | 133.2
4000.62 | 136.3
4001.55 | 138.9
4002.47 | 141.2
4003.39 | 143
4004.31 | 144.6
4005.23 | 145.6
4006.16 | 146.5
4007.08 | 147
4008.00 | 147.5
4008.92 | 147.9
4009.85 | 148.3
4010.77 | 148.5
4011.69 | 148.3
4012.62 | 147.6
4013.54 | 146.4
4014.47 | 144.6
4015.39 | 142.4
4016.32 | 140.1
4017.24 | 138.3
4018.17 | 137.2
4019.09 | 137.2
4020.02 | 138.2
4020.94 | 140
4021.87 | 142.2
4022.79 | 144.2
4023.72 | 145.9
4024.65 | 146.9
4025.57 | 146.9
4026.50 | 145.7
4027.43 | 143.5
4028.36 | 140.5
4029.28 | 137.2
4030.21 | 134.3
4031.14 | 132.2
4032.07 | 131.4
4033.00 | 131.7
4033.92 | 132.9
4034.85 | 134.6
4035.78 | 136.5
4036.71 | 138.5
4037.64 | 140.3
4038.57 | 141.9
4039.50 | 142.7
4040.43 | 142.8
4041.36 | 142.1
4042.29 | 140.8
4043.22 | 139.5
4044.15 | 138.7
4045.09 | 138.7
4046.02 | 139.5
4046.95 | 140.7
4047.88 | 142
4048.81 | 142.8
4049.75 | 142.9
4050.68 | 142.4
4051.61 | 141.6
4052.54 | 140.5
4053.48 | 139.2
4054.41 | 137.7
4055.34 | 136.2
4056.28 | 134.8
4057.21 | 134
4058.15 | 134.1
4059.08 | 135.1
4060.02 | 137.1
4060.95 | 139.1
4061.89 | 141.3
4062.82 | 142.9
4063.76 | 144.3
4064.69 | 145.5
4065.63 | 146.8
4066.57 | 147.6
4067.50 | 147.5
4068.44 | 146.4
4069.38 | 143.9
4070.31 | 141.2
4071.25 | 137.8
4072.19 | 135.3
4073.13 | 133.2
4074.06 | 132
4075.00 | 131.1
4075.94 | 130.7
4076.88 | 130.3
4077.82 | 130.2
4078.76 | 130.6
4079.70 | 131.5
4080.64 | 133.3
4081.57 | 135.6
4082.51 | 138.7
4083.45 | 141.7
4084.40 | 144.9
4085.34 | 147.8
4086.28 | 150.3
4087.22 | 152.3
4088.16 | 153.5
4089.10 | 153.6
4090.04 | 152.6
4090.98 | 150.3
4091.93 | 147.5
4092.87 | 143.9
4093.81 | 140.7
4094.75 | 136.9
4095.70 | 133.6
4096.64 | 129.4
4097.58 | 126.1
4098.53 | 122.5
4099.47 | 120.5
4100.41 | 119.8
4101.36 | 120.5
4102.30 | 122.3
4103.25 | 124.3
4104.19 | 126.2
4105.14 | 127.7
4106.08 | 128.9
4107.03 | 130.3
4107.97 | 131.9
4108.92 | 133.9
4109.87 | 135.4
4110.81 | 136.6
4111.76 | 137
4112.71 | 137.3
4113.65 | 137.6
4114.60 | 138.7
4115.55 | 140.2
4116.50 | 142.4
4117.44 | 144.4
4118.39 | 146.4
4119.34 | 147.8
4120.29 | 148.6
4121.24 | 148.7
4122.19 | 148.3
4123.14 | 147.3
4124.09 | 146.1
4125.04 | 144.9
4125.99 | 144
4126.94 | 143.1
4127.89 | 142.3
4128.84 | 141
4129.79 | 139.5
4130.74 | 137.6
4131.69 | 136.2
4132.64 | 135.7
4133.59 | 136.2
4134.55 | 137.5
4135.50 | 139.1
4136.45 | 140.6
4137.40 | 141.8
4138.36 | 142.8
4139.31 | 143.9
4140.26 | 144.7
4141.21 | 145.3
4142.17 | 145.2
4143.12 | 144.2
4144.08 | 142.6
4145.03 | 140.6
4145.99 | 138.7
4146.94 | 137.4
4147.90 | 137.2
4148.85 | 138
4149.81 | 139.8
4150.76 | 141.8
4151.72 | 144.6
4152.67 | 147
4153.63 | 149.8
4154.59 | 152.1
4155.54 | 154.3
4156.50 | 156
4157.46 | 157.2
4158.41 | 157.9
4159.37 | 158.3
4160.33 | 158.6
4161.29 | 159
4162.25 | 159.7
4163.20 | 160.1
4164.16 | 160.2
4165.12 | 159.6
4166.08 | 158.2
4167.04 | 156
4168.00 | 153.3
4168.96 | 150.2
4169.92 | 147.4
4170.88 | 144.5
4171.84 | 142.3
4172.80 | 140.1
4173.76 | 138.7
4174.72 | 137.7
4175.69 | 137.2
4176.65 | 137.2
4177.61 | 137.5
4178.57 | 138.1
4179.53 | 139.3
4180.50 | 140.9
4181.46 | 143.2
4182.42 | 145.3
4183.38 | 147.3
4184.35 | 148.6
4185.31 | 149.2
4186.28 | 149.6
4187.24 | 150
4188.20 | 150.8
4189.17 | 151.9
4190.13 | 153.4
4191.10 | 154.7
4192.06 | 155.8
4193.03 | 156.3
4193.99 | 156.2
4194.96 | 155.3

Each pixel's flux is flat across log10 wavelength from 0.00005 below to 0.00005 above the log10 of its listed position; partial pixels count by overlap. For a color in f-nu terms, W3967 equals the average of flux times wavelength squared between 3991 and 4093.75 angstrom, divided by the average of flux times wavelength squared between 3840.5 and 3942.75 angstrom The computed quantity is 1.90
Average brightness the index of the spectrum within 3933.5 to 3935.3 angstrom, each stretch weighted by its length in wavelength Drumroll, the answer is 41.9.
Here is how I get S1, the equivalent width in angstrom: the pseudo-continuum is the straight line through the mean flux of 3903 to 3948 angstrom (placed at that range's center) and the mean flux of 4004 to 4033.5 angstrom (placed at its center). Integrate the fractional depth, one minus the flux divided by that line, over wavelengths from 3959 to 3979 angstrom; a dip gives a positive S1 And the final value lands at 5.98 angstrom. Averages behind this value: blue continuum 80.2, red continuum 142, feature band 76.6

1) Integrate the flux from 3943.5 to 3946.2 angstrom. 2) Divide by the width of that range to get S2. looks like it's 87.5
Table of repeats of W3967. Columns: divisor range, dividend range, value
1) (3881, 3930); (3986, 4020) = 1.64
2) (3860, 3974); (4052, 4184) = 1.93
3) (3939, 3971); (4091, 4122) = 1.70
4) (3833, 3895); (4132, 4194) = 2.28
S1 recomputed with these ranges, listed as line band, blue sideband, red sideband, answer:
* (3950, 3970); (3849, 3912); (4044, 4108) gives 3.3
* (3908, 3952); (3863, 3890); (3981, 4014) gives 8.6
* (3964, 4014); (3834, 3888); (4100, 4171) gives -3.0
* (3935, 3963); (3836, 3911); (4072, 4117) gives 3.8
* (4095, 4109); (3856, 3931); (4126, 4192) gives 0.6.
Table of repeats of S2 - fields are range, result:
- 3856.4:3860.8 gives 75.2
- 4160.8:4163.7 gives 160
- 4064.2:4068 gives 147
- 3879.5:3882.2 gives 72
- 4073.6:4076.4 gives 131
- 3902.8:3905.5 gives 101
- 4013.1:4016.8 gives 143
